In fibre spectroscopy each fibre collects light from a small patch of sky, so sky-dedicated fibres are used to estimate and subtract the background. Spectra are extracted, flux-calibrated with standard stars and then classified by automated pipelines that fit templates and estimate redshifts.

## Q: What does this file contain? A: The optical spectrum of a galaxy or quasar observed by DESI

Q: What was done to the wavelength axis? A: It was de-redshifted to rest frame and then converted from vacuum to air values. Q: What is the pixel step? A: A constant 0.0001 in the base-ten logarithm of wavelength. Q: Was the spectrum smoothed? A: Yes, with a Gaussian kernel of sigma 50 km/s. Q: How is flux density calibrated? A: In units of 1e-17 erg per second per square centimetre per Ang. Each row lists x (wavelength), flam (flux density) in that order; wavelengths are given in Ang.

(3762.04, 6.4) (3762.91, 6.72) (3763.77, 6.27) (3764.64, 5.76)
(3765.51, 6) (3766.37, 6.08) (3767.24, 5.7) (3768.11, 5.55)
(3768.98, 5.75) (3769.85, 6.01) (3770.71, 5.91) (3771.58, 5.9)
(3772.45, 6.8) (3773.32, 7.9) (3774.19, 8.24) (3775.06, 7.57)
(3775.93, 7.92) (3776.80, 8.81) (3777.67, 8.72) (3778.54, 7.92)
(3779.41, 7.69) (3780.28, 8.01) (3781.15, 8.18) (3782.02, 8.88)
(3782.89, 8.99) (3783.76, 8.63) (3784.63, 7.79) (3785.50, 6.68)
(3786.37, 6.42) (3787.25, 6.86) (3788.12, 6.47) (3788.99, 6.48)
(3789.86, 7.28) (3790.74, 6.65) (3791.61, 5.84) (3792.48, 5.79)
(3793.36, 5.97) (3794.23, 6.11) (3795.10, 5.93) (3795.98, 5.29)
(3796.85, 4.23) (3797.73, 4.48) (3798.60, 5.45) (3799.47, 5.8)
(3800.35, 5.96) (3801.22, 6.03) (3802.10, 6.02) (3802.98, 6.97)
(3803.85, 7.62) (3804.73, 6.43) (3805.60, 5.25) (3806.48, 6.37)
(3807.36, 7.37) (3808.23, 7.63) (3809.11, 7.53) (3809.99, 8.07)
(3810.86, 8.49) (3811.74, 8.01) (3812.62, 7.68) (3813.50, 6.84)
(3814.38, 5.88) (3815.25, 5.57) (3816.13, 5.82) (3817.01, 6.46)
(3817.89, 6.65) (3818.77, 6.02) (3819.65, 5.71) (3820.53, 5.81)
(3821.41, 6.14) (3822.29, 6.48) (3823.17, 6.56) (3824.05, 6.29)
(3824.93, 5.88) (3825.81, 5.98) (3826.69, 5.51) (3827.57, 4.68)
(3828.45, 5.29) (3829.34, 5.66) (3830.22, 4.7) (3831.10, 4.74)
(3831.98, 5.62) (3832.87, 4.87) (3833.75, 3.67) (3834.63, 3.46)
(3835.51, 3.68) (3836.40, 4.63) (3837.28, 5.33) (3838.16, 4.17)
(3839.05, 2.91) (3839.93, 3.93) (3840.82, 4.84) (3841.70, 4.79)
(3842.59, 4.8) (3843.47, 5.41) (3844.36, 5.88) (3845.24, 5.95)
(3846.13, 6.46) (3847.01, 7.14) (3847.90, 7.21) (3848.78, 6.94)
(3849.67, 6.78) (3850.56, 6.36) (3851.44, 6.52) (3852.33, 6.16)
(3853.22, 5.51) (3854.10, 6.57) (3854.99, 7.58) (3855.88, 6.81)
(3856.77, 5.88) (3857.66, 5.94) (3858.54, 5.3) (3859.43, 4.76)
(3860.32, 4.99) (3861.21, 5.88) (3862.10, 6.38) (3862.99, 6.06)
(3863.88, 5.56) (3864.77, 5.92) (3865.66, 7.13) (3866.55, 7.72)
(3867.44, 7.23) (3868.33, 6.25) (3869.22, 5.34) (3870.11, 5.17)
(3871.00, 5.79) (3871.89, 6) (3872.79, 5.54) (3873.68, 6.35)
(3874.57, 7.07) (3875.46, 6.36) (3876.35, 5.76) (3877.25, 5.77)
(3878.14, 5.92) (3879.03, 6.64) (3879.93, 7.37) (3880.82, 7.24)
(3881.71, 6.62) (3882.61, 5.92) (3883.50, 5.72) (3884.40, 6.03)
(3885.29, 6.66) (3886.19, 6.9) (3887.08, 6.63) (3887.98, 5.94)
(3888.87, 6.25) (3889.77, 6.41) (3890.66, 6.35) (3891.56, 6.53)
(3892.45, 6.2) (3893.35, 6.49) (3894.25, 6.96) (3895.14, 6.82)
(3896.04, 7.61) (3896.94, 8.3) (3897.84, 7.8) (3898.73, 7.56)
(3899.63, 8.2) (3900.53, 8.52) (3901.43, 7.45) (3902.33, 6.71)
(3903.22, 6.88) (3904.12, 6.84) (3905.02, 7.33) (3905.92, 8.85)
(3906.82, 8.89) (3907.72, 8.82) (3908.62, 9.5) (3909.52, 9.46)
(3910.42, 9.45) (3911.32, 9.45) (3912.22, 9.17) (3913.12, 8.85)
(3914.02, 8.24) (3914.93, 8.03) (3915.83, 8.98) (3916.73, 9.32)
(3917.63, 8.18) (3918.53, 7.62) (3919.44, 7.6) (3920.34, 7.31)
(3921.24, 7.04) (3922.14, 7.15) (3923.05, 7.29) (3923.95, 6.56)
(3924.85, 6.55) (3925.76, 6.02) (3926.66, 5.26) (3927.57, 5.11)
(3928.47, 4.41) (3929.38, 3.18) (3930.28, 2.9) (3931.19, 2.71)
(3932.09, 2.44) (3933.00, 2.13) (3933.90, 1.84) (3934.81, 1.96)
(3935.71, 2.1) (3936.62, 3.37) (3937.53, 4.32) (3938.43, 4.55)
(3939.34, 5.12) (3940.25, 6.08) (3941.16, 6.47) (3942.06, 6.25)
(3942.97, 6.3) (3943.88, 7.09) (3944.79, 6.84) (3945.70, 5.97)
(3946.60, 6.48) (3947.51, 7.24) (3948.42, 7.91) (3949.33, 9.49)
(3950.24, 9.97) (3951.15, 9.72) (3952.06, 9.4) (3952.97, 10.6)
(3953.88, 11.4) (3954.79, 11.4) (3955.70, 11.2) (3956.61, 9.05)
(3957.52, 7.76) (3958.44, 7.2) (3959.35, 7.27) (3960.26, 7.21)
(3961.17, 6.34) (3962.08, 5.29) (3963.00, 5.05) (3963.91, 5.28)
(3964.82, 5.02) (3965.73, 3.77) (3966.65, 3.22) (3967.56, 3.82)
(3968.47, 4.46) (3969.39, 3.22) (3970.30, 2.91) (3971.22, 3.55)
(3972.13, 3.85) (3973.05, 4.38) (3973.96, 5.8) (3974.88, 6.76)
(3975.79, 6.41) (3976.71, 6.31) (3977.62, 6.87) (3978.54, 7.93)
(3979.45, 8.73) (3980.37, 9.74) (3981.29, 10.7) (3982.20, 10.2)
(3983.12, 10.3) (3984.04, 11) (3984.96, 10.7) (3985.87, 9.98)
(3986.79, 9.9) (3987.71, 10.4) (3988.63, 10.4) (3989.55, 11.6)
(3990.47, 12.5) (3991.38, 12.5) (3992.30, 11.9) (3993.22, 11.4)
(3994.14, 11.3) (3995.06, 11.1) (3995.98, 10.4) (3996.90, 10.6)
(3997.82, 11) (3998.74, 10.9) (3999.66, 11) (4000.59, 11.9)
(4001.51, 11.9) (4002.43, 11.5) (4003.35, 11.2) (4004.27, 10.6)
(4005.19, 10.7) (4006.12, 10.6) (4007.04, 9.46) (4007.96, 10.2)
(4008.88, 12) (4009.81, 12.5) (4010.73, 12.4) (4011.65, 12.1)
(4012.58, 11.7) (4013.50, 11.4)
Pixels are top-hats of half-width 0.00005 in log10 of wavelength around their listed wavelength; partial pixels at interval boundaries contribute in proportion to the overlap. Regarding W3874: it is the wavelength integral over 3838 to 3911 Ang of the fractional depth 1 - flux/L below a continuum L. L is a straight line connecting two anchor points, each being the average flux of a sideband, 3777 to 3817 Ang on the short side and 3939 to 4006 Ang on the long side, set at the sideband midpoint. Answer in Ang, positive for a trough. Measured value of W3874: 9.5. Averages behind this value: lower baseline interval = 6.81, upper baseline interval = 8.38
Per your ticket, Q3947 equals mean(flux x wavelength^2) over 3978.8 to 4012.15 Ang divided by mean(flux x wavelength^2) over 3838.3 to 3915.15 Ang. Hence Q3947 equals 1.74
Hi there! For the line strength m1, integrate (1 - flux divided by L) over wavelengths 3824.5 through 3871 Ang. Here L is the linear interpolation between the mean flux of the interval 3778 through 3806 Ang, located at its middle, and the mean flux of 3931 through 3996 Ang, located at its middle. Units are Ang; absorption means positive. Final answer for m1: 8.4 Ang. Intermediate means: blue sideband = 6.64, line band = 5.62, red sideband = 7.28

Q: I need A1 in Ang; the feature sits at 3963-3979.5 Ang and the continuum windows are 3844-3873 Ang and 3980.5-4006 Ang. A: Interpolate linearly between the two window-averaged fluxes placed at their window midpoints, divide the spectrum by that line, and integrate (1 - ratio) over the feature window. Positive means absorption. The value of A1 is 8.4 Ang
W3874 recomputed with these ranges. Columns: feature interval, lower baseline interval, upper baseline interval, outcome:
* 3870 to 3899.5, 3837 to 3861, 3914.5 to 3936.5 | -4.9 Ang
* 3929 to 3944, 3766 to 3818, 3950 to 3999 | 7.5 Ang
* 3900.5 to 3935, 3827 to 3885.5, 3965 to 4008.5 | 1.9 Ang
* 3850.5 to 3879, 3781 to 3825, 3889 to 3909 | 4.1 Ang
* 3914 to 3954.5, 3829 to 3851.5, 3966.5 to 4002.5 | 6.8 Ang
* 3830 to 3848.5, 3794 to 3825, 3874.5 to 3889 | 4.0 Ang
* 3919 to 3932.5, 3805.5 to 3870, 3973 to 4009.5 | 4.7 Ang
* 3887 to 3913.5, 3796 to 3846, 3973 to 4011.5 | 0.6 Ang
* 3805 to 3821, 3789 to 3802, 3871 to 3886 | -2.2 Ang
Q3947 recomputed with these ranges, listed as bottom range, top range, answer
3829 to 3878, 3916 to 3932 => 1.11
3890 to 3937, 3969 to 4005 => 1.45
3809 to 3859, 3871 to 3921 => 1.30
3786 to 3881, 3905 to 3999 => 1.32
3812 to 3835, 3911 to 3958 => 1.25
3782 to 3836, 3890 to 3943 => 1.12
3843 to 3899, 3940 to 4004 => 1.38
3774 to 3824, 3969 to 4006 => 1.52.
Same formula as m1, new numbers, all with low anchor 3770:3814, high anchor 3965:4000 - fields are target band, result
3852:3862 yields 2.0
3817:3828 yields 1.8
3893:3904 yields 0.5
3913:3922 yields -0.1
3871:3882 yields 1.8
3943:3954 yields -0.2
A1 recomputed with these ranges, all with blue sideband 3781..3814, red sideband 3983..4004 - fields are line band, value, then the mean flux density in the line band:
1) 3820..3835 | 4.1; 5.38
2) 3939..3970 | 9.7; 7.01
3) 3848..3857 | 1.6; 6.55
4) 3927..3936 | 6.3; 2.92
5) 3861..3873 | 3.1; 6.16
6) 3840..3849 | 2.3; 5.84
